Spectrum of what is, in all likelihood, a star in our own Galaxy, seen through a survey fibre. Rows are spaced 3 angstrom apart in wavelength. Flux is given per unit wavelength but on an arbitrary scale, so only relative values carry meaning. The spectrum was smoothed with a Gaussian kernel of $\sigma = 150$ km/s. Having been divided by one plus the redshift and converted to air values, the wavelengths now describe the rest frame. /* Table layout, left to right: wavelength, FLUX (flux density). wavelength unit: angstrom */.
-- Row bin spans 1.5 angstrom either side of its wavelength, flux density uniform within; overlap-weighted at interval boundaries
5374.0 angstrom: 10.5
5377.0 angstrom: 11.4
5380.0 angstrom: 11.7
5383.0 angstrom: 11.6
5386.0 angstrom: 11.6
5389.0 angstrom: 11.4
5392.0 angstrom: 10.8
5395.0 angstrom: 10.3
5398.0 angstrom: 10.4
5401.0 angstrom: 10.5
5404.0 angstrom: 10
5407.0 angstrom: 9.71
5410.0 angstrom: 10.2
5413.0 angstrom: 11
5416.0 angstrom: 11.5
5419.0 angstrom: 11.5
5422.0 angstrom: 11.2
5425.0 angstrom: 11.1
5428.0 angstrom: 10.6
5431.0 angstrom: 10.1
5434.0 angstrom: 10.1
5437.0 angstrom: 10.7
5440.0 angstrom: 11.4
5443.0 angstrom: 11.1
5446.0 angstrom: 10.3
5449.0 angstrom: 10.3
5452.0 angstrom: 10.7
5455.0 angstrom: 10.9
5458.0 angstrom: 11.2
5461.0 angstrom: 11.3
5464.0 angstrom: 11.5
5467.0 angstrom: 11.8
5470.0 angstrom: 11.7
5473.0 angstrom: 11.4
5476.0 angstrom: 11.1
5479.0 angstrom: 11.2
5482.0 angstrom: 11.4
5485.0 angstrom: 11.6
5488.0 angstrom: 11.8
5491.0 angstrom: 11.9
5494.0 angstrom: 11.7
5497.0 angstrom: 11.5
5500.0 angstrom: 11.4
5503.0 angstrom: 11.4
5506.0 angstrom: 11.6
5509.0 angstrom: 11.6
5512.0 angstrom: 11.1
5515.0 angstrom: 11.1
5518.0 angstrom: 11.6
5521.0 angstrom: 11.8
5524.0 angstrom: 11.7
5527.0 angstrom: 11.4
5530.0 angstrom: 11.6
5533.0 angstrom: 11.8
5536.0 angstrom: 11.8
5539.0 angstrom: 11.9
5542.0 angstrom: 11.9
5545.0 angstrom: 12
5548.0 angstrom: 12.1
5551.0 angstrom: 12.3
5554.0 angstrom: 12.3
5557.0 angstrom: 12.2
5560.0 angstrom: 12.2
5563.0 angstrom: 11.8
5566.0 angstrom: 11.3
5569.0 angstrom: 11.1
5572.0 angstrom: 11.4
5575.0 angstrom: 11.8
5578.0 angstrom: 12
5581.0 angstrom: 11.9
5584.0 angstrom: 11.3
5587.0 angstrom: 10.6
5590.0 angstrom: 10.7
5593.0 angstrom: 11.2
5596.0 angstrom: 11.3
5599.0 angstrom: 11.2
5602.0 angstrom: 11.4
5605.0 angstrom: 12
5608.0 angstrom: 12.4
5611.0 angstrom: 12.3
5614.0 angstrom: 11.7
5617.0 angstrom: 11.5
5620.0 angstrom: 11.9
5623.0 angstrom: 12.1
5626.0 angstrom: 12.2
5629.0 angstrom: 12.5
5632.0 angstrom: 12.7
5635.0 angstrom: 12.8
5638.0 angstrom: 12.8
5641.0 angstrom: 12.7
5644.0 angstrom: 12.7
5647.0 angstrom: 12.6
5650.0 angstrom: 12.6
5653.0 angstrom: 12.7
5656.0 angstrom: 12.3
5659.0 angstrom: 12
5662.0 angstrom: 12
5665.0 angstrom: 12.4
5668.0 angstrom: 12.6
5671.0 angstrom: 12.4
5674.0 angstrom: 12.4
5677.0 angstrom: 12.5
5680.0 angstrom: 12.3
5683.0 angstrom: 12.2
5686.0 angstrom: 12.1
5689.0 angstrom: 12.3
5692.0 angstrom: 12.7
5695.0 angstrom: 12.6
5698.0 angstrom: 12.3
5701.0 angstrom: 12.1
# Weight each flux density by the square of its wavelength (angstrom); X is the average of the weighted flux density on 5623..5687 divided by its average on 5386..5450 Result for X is 1.27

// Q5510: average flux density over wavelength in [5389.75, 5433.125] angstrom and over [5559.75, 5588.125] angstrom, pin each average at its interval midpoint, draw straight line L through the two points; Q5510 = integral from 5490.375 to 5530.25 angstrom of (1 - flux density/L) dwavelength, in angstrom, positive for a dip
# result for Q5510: -1.2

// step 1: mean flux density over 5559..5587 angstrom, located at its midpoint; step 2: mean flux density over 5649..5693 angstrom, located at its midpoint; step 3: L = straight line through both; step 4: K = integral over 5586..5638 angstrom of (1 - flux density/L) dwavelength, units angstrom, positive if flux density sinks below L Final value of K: 0.3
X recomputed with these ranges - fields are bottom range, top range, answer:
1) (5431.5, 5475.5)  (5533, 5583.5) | 1.12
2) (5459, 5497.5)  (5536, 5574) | 1.06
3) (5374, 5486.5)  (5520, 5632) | 1.13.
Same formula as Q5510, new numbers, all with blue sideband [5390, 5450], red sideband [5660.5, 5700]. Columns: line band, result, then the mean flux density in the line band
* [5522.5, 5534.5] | -0.27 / 11.6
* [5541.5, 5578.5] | -0.97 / 11.9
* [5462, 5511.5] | -1.95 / 11.5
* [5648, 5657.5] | -0.28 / 12.5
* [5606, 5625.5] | -0.09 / 12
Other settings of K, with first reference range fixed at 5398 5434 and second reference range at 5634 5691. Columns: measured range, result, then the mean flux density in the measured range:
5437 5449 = 0.0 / 10.8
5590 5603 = 0.8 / 11.2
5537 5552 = -0.6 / 12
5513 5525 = -0.1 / 11.5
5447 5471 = -0.4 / 11.1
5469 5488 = -0.6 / 11.4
